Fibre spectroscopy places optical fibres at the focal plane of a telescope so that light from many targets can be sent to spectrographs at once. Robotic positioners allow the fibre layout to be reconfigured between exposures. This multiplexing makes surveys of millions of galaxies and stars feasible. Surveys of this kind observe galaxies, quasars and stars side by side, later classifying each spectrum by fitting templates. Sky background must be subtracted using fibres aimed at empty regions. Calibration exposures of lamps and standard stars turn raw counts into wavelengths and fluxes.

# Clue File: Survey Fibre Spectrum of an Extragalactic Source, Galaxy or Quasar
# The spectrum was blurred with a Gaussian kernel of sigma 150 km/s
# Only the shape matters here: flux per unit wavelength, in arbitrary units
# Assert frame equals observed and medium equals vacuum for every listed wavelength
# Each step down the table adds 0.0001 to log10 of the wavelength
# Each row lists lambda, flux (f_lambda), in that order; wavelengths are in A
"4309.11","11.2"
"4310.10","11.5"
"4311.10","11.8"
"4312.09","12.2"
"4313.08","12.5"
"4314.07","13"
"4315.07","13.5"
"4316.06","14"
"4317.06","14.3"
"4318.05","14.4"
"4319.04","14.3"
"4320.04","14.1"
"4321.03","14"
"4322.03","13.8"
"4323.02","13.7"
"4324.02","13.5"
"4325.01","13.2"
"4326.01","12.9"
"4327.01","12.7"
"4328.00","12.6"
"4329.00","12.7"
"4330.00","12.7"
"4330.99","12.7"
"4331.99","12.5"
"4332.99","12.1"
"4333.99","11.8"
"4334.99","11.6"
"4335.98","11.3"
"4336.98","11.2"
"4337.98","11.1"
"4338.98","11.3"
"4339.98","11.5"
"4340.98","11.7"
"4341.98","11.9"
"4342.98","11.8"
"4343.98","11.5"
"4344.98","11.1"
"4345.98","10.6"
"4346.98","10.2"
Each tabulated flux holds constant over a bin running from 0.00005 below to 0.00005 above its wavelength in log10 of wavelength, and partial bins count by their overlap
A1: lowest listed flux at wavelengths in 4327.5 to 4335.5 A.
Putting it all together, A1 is 11.6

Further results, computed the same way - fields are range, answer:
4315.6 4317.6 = 14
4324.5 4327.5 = 12.7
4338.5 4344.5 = 11.3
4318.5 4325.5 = 13.2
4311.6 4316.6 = 12.2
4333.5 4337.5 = 11.2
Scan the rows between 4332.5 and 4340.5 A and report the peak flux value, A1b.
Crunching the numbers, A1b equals 12.1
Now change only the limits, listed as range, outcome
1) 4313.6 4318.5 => 14.4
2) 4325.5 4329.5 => 12.9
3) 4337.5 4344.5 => 11.9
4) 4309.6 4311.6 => 11.8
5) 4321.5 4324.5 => 13.8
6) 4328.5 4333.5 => 12.7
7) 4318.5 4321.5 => 14.3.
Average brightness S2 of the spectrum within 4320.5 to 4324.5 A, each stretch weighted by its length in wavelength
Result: 13.8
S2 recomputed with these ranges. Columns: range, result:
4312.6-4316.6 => 13.2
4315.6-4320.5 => 14.2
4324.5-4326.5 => 13.1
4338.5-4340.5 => 11.4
